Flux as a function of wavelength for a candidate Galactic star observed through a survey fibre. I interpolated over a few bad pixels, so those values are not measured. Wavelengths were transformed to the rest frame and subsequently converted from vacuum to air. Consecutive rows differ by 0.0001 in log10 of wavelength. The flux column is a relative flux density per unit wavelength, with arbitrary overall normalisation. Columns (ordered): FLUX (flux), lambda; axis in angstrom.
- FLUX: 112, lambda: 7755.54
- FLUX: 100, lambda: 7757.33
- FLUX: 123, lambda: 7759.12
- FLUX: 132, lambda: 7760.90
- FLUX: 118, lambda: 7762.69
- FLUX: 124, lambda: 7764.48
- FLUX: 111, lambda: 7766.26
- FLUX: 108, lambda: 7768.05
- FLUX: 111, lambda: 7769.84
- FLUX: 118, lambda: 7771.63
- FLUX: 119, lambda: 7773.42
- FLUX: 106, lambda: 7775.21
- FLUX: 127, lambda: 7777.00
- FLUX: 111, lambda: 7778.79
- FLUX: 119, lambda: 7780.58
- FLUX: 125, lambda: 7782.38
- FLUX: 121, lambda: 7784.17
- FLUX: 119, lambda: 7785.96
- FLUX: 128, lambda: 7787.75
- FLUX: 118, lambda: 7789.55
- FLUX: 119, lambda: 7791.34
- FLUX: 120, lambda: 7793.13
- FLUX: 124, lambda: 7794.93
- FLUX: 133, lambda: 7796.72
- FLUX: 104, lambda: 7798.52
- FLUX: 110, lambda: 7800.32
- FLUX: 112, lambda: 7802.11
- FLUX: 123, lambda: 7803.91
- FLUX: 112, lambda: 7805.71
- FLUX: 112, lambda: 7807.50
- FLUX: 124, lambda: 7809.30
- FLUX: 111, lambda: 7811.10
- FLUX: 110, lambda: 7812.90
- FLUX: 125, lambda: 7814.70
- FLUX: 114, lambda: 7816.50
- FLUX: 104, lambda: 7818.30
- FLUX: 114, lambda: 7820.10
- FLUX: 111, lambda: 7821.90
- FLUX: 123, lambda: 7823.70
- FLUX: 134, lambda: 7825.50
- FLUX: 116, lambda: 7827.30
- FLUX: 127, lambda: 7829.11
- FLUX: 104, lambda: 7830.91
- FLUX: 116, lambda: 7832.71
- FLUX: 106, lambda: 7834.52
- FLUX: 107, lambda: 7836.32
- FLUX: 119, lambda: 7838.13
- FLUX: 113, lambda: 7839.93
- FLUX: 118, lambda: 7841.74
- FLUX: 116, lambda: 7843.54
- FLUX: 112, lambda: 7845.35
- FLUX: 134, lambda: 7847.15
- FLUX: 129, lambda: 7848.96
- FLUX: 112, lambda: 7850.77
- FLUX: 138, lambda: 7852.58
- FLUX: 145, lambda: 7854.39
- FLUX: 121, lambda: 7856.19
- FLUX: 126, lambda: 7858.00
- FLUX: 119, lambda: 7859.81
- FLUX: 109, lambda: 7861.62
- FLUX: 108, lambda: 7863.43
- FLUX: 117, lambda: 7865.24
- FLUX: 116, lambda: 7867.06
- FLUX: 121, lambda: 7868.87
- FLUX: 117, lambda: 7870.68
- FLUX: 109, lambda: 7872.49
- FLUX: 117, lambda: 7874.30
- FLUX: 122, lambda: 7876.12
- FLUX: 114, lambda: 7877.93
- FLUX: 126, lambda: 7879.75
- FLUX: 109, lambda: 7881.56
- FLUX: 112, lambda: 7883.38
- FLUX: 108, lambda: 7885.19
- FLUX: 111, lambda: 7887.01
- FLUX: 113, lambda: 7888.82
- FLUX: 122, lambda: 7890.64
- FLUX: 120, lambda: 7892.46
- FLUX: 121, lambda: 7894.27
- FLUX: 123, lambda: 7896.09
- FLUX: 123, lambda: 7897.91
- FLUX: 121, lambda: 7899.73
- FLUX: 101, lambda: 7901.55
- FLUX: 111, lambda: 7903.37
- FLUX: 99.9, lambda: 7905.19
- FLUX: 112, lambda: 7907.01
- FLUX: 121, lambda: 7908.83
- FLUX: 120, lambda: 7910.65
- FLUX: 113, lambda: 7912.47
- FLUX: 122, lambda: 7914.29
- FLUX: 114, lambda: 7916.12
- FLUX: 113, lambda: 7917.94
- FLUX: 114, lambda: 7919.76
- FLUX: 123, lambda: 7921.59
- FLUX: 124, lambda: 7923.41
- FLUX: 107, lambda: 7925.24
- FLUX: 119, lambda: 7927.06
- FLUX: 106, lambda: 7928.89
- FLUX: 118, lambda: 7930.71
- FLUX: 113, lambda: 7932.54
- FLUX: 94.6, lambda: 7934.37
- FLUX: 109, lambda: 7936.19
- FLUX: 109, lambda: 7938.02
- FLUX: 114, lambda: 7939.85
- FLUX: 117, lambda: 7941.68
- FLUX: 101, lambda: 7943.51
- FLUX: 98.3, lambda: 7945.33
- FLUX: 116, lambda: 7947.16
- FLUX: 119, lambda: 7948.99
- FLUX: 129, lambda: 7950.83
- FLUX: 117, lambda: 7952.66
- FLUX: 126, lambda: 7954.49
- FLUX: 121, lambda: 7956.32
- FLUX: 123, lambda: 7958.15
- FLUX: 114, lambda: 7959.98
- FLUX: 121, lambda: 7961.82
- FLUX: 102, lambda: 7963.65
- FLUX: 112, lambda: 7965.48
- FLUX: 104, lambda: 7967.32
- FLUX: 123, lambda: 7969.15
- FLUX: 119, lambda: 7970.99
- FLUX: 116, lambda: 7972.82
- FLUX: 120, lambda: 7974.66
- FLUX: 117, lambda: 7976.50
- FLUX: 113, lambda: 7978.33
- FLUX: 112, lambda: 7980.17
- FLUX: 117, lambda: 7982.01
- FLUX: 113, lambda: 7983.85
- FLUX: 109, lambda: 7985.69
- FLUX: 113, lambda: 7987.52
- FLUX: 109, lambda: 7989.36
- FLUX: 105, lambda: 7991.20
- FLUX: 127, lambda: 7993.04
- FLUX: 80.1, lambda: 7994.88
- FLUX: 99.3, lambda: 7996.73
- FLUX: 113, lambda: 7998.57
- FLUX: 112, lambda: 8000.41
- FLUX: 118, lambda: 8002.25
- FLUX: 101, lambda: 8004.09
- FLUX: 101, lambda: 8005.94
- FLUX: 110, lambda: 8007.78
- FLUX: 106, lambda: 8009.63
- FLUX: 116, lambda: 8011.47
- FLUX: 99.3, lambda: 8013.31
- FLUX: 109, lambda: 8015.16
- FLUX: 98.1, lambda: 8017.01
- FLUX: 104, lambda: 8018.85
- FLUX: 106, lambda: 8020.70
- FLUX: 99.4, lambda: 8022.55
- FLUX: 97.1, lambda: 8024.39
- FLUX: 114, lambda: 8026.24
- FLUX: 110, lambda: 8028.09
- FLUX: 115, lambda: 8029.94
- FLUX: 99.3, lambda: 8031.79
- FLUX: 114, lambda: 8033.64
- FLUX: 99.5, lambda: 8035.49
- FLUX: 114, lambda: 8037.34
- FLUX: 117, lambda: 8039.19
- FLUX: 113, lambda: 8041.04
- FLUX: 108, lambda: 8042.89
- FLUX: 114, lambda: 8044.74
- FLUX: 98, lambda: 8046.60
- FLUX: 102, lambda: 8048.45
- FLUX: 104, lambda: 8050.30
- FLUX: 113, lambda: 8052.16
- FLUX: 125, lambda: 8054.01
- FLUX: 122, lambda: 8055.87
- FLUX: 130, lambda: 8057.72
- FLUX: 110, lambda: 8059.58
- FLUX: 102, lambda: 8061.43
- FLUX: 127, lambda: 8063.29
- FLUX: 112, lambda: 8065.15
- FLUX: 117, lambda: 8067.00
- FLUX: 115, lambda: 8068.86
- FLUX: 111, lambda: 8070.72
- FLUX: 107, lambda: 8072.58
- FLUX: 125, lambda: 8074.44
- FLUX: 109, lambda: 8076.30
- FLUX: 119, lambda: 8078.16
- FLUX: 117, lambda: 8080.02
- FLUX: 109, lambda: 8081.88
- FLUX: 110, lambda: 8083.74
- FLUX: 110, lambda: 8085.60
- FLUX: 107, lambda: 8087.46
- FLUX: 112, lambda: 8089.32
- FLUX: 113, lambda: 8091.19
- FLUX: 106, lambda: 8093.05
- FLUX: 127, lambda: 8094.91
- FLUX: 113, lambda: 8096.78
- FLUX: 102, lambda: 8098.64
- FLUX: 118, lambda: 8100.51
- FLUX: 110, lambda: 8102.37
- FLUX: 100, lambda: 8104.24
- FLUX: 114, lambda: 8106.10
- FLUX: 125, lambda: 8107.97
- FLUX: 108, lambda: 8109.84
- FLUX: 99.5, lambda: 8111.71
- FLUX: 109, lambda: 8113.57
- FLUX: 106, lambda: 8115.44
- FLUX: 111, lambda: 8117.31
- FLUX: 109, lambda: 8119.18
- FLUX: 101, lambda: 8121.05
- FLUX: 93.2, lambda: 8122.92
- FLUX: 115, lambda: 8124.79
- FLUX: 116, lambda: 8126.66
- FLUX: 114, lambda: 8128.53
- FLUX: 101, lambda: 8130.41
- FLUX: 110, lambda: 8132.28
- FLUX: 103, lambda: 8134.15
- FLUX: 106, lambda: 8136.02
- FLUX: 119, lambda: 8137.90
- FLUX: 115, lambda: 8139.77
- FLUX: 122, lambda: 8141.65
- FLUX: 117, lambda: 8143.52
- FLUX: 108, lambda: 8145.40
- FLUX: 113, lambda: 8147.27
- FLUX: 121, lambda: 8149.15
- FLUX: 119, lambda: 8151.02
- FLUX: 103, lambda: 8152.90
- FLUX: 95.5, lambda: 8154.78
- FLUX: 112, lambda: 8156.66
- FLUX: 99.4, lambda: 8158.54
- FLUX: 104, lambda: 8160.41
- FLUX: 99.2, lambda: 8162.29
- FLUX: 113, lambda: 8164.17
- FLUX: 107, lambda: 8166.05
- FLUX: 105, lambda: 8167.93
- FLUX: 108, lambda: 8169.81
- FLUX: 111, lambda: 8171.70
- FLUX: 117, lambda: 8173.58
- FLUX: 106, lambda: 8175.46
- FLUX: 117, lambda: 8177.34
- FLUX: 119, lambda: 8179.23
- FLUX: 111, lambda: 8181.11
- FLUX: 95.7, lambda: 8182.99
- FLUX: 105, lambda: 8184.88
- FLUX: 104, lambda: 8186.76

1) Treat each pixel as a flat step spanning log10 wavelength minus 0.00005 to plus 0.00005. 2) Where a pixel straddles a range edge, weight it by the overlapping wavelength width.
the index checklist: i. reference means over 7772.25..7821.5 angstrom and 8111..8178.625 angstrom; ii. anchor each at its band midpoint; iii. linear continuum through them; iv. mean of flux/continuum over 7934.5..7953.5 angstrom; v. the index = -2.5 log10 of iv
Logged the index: 0.01 mag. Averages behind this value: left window 117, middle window 112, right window 109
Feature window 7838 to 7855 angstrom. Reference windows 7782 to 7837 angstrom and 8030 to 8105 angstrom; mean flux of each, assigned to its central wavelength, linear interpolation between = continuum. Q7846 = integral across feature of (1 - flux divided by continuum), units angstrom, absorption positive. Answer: -1.05 angstrom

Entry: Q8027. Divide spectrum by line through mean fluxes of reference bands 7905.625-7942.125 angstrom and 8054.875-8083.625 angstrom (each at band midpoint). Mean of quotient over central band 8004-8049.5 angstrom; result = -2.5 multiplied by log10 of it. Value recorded 0.081 mag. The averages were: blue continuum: 114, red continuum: 115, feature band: 107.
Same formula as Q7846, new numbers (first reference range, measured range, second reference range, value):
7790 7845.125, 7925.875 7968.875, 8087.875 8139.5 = -0.02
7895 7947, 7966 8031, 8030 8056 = 1.05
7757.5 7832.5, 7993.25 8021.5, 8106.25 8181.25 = 1.84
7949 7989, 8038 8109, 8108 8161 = -0.75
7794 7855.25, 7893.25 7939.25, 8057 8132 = 0.67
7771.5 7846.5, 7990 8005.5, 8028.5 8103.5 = 0.92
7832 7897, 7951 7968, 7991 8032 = -0.91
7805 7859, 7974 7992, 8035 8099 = 0.32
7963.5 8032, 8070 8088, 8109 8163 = -0.62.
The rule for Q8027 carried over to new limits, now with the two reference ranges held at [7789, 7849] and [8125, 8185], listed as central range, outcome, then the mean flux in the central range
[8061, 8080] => -0.03 mag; 115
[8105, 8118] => 0.01 mag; 110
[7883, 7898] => -0.02 mag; 117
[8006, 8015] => 0.05 mag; 107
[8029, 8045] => 0.02 mag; 110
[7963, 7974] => 0.01 mag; 113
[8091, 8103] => -0.02 mag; 113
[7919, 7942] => 0.02 mag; 113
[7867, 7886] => 0.00 mag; 116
